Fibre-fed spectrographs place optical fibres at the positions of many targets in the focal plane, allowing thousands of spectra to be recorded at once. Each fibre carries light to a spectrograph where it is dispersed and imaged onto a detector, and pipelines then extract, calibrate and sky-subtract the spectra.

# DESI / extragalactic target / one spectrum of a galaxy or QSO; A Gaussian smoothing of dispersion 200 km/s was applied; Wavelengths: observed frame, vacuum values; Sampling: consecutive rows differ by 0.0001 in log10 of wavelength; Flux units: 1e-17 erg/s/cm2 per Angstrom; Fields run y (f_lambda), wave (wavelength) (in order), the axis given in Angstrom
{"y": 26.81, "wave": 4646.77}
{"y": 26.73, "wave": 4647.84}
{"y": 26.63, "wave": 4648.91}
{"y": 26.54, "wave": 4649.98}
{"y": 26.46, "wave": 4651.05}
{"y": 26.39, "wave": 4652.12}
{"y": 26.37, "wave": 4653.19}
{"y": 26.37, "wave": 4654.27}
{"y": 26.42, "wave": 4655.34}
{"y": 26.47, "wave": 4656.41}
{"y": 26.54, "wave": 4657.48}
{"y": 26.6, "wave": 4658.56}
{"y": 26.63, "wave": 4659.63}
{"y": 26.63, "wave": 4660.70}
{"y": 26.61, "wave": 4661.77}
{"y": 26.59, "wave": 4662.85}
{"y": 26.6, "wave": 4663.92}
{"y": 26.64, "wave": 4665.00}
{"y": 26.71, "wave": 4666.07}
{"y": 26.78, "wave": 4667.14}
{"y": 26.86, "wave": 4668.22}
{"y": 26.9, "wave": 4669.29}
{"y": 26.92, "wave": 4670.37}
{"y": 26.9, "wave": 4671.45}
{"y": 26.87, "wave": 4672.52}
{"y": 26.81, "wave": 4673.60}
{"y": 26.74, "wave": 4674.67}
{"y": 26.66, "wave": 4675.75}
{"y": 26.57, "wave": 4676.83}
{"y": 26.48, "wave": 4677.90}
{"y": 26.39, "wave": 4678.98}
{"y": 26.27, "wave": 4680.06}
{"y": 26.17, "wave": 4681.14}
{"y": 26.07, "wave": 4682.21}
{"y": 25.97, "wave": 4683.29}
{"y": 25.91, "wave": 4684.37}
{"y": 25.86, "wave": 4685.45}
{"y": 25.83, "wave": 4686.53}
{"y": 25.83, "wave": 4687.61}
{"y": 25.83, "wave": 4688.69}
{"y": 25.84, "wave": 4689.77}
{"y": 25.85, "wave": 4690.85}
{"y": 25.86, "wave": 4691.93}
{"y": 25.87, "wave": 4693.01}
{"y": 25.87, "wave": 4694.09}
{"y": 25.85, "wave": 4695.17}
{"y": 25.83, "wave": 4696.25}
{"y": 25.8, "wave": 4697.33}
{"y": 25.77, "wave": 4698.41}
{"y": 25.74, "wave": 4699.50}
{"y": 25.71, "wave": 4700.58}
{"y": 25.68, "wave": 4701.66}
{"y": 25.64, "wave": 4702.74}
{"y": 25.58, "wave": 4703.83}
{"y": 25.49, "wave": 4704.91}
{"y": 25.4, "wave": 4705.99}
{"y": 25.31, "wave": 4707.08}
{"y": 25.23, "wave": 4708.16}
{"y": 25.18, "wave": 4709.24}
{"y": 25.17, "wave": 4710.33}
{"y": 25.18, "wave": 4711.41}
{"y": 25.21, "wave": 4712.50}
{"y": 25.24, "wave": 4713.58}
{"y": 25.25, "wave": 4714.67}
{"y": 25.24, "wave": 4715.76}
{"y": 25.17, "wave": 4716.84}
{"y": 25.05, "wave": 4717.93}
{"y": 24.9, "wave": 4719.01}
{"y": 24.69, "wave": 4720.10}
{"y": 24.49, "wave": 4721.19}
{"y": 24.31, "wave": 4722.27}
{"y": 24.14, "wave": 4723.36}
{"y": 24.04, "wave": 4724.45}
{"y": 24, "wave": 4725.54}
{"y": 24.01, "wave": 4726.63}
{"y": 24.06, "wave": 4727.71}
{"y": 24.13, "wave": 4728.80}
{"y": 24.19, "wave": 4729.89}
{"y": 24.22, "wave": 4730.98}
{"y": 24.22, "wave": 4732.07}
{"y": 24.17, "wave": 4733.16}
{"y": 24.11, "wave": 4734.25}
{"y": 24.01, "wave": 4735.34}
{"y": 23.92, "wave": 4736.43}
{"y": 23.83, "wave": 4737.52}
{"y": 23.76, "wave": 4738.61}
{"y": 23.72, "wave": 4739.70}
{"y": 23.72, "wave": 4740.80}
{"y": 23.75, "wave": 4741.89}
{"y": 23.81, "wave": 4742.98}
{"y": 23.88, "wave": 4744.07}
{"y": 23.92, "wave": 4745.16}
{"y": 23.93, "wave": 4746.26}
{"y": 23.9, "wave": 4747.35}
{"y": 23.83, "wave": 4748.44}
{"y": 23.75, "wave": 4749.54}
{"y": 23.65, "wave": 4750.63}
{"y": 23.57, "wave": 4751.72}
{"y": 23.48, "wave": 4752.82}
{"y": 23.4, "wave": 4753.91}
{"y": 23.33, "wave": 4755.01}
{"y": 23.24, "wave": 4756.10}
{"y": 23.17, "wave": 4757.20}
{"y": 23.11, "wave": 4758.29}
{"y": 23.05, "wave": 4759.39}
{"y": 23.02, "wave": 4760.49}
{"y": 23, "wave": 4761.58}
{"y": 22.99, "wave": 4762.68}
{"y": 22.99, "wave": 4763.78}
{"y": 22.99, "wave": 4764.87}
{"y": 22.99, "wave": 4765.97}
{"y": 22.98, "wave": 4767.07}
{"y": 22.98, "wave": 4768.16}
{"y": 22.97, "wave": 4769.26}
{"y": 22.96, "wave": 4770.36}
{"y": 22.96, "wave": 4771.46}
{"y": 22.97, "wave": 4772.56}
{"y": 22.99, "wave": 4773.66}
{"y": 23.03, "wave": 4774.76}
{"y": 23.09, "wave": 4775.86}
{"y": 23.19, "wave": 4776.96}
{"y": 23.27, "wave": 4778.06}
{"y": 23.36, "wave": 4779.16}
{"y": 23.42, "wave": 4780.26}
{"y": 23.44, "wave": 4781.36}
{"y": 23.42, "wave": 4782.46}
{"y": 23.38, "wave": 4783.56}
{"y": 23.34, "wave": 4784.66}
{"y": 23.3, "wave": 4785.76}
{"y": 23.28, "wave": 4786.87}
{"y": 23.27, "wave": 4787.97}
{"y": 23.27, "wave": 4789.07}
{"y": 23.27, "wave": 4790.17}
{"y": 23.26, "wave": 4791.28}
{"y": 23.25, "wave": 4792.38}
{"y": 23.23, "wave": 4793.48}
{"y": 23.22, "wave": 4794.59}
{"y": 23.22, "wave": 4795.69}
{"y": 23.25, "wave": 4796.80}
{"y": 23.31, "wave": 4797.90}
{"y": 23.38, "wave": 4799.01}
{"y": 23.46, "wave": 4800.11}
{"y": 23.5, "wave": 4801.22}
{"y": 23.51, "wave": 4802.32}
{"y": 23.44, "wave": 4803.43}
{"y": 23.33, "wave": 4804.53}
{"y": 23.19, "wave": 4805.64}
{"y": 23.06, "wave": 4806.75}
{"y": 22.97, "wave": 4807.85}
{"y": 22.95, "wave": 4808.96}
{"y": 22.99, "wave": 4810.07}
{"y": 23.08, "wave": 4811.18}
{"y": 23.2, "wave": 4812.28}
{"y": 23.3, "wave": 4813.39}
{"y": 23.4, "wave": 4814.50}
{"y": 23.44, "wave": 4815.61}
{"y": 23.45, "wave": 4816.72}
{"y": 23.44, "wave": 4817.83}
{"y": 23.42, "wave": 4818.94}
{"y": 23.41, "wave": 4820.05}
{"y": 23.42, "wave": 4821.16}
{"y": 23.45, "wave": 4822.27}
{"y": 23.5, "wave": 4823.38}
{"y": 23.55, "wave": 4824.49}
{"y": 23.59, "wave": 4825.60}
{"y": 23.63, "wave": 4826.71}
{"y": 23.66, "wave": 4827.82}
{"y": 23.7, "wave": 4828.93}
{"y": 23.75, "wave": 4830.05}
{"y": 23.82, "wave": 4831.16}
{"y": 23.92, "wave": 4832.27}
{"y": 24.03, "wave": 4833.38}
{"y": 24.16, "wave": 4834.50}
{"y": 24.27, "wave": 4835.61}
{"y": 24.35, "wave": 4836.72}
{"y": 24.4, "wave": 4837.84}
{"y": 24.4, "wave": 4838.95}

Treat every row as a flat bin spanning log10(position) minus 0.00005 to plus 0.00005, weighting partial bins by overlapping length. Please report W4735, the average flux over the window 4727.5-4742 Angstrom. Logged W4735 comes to 24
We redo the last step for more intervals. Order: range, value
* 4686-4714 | 25.6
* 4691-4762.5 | 24.5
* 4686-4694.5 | 25.8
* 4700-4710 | 25.5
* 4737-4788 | 23.3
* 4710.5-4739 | 24.5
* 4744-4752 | 23.8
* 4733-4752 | 23.8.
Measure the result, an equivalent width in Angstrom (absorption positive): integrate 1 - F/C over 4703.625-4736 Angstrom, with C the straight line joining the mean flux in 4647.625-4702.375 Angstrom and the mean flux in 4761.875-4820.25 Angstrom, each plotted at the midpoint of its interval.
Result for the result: 0.5 Angstrom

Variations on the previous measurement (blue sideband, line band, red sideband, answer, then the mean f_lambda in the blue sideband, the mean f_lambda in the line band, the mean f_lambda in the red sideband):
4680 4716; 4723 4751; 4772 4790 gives 0.7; 25.7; 23.9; 23.3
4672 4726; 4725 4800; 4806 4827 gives 2.8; 25.6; 23.5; 23.3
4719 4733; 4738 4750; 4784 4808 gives 0.1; 24.2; 23.8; 23.3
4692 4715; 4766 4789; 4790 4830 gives 0.8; 25.5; 23.2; 23.3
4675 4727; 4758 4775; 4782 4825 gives 0.8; 25.5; 23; 23.3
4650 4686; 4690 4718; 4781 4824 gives 0.2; 26.5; 25.5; 23.3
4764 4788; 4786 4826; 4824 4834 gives 0.3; 23.2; 23.3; 23.7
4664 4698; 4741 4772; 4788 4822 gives 1.4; 26.3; 23.3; 23.3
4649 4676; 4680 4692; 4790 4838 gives 0.1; 26.6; 25.9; 23.5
